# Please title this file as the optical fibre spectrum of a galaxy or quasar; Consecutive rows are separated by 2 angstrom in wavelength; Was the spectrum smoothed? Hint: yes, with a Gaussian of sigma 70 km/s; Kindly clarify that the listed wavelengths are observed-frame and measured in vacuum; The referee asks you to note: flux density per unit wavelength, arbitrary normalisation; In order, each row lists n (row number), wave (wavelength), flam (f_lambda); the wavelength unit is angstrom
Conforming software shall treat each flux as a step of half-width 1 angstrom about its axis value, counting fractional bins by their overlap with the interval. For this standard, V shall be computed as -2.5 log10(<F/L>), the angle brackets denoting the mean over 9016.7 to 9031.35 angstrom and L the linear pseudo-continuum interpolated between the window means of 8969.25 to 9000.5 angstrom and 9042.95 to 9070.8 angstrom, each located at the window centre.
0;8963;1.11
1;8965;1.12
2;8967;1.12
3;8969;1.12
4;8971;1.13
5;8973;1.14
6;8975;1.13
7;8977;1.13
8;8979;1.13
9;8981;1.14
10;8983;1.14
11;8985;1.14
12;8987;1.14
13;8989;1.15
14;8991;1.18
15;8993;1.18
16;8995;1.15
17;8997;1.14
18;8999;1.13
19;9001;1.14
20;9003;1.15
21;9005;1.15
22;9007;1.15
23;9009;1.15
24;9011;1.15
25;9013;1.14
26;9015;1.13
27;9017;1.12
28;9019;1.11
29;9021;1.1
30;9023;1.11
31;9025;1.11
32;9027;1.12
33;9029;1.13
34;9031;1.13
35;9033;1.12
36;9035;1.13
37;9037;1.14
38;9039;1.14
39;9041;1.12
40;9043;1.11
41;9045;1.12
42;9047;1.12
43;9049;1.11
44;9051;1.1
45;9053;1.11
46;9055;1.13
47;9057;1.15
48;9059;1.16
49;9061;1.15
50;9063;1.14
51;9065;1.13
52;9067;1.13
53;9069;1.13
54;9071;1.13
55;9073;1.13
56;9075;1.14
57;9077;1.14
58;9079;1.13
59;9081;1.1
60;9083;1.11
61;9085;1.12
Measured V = 0.02 mag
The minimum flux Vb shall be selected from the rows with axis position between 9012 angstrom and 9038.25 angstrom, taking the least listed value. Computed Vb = 1.1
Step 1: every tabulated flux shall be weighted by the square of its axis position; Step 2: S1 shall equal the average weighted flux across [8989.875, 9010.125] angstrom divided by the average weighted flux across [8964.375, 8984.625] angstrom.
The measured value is 1.0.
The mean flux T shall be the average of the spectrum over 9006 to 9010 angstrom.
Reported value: 1.15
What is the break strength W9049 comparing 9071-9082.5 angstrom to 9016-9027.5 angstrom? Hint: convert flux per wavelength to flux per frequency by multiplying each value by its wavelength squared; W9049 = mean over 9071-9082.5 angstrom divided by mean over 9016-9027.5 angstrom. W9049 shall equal 1.03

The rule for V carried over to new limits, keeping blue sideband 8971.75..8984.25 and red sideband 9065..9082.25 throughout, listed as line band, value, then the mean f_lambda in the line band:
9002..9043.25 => 0.002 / 1.13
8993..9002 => -0.010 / 1.14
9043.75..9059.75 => 0.006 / 1.12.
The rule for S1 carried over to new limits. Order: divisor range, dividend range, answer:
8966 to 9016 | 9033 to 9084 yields 1.00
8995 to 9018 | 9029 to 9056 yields 0.99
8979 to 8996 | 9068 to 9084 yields 1.00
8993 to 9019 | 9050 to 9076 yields 1.00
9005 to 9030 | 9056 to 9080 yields 1.02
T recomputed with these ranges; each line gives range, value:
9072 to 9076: 1.13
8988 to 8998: 1.16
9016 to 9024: 1.11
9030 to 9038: 1.13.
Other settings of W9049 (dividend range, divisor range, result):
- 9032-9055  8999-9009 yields 0.99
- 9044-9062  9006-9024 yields 1.01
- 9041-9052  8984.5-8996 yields 0.97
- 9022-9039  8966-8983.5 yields 1.01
